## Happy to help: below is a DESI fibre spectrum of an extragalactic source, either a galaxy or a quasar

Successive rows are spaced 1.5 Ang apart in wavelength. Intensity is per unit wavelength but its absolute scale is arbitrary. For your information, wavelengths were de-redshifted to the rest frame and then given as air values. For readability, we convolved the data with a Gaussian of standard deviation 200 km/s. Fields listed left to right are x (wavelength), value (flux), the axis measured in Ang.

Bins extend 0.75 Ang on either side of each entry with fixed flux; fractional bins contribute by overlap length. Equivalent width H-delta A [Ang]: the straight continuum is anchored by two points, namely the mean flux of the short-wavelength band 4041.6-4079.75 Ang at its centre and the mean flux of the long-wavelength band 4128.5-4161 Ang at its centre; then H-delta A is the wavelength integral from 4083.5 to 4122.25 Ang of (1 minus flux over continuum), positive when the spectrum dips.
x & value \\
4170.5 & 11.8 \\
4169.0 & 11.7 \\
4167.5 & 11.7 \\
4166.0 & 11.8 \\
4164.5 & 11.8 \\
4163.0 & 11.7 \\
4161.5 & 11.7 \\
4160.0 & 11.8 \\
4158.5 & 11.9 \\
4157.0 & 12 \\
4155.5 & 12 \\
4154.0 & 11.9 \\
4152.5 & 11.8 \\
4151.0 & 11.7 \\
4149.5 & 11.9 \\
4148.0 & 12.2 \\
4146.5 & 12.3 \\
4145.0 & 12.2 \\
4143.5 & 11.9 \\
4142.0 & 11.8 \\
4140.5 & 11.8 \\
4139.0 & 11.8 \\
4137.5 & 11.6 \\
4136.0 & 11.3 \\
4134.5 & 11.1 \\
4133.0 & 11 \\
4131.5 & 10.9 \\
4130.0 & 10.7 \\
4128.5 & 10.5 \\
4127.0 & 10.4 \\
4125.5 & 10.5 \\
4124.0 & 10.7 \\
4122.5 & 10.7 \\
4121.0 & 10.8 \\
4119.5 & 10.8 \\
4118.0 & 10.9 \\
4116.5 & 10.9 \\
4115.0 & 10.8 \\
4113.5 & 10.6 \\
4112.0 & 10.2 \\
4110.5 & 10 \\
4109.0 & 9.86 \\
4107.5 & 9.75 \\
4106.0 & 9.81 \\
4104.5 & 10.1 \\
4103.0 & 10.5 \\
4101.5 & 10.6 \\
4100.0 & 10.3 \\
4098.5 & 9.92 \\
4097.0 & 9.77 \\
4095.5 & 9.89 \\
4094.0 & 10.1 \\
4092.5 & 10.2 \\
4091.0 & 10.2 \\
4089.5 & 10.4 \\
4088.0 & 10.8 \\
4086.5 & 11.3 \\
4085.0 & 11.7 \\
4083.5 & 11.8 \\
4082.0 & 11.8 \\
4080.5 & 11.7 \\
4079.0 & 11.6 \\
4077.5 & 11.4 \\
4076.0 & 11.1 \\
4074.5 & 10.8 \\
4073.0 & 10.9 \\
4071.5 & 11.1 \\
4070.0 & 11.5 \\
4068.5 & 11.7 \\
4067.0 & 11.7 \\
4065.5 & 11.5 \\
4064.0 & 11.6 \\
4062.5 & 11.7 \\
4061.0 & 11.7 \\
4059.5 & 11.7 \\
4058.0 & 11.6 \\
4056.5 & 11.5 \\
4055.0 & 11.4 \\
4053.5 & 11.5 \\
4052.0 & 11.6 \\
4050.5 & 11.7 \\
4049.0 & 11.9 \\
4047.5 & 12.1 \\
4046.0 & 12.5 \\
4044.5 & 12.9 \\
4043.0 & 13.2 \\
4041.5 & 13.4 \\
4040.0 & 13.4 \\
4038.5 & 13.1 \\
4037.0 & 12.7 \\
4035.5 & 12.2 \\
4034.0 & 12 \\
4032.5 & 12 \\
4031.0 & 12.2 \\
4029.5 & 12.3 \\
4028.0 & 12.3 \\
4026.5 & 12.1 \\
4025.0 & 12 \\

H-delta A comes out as 4.14 Ang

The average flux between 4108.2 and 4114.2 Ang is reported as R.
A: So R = 10.2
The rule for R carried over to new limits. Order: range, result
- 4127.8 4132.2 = 10.7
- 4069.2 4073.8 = 11.2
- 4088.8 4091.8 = 10.3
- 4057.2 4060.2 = 11.6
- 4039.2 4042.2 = 13.4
